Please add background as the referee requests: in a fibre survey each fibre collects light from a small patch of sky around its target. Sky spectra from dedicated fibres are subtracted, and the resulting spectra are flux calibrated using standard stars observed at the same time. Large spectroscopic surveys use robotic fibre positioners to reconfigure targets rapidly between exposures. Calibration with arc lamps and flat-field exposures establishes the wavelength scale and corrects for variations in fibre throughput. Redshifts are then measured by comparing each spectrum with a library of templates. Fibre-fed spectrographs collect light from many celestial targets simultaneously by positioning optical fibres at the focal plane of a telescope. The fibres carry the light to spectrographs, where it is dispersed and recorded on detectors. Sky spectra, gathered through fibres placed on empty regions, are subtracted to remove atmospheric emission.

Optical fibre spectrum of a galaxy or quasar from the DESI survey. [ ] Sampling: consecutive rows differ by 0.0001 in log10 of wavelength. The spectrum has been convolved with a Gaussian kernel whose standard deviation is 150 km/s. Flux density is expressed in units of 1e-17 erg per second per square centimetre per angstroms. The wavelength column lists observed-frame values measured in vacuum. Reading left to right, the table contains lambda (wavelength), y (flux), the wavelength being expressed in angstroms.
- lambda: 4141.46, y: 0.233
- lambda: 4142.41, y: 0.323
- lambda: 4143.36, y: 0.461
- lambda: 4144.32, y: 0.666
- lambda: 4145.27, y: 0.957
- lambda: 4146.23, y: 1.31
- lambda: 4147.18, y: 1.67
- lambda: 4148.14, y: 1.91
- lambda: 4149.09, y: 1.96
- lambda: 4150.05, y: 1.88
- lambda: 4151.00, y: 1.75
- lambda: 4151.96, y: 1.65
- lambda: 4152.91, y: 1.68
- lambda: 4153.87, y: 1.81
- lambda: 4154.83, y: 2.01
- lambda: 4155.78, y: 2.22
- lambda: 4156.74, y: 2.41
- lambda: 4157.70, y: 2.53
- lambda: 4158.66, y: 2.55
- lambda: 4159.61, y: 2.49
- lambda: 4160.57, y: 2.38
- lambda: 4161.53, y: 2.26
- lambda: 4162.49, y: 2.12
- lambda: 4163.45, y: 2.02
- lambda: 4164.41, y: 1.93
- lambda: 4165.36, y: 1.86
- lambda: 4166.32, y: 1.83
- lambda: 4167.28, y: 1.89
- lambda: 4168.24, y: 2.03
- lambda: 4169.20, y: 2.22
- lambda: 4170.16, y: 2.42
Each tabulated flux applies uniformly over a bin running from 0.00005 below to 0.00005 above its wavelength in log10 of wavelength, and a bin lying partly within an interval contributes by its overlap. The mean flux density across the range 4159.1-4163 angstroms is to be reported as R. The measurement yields 2.31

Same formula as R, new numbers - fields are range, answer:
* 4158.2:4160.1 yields 2.53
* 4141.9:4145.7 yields 0.595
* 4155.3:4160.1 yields 2.44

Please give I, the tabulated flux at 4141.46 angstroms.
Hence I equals 0.233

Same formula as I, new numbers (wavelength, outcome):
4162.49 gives 2.12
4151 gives 1.75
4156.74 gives 2.41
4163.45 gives 2.02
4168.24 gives 2.03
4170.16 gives 2.42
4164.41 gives 1.93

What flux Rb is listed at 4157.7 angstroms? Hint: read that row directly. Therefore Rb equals 2.53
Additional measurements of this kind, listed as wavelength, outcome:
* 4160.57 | 2.38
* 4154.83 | 2.01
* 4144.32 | 0.666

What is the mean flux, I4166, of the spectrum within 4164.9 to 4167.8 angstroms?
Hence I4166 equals 1.86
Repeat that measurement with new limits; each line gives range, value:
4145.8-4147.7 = 1.5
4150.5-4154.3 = 1.72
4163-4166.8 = 1.91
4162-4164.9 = 2.03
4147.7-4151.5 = 1.87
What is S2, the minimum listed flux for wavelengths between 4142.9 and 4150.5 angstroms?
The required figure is 0.461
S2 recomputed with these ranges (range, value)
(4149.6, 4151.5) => 1.75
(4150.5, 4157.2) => 1.65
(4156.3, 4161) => 2.38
